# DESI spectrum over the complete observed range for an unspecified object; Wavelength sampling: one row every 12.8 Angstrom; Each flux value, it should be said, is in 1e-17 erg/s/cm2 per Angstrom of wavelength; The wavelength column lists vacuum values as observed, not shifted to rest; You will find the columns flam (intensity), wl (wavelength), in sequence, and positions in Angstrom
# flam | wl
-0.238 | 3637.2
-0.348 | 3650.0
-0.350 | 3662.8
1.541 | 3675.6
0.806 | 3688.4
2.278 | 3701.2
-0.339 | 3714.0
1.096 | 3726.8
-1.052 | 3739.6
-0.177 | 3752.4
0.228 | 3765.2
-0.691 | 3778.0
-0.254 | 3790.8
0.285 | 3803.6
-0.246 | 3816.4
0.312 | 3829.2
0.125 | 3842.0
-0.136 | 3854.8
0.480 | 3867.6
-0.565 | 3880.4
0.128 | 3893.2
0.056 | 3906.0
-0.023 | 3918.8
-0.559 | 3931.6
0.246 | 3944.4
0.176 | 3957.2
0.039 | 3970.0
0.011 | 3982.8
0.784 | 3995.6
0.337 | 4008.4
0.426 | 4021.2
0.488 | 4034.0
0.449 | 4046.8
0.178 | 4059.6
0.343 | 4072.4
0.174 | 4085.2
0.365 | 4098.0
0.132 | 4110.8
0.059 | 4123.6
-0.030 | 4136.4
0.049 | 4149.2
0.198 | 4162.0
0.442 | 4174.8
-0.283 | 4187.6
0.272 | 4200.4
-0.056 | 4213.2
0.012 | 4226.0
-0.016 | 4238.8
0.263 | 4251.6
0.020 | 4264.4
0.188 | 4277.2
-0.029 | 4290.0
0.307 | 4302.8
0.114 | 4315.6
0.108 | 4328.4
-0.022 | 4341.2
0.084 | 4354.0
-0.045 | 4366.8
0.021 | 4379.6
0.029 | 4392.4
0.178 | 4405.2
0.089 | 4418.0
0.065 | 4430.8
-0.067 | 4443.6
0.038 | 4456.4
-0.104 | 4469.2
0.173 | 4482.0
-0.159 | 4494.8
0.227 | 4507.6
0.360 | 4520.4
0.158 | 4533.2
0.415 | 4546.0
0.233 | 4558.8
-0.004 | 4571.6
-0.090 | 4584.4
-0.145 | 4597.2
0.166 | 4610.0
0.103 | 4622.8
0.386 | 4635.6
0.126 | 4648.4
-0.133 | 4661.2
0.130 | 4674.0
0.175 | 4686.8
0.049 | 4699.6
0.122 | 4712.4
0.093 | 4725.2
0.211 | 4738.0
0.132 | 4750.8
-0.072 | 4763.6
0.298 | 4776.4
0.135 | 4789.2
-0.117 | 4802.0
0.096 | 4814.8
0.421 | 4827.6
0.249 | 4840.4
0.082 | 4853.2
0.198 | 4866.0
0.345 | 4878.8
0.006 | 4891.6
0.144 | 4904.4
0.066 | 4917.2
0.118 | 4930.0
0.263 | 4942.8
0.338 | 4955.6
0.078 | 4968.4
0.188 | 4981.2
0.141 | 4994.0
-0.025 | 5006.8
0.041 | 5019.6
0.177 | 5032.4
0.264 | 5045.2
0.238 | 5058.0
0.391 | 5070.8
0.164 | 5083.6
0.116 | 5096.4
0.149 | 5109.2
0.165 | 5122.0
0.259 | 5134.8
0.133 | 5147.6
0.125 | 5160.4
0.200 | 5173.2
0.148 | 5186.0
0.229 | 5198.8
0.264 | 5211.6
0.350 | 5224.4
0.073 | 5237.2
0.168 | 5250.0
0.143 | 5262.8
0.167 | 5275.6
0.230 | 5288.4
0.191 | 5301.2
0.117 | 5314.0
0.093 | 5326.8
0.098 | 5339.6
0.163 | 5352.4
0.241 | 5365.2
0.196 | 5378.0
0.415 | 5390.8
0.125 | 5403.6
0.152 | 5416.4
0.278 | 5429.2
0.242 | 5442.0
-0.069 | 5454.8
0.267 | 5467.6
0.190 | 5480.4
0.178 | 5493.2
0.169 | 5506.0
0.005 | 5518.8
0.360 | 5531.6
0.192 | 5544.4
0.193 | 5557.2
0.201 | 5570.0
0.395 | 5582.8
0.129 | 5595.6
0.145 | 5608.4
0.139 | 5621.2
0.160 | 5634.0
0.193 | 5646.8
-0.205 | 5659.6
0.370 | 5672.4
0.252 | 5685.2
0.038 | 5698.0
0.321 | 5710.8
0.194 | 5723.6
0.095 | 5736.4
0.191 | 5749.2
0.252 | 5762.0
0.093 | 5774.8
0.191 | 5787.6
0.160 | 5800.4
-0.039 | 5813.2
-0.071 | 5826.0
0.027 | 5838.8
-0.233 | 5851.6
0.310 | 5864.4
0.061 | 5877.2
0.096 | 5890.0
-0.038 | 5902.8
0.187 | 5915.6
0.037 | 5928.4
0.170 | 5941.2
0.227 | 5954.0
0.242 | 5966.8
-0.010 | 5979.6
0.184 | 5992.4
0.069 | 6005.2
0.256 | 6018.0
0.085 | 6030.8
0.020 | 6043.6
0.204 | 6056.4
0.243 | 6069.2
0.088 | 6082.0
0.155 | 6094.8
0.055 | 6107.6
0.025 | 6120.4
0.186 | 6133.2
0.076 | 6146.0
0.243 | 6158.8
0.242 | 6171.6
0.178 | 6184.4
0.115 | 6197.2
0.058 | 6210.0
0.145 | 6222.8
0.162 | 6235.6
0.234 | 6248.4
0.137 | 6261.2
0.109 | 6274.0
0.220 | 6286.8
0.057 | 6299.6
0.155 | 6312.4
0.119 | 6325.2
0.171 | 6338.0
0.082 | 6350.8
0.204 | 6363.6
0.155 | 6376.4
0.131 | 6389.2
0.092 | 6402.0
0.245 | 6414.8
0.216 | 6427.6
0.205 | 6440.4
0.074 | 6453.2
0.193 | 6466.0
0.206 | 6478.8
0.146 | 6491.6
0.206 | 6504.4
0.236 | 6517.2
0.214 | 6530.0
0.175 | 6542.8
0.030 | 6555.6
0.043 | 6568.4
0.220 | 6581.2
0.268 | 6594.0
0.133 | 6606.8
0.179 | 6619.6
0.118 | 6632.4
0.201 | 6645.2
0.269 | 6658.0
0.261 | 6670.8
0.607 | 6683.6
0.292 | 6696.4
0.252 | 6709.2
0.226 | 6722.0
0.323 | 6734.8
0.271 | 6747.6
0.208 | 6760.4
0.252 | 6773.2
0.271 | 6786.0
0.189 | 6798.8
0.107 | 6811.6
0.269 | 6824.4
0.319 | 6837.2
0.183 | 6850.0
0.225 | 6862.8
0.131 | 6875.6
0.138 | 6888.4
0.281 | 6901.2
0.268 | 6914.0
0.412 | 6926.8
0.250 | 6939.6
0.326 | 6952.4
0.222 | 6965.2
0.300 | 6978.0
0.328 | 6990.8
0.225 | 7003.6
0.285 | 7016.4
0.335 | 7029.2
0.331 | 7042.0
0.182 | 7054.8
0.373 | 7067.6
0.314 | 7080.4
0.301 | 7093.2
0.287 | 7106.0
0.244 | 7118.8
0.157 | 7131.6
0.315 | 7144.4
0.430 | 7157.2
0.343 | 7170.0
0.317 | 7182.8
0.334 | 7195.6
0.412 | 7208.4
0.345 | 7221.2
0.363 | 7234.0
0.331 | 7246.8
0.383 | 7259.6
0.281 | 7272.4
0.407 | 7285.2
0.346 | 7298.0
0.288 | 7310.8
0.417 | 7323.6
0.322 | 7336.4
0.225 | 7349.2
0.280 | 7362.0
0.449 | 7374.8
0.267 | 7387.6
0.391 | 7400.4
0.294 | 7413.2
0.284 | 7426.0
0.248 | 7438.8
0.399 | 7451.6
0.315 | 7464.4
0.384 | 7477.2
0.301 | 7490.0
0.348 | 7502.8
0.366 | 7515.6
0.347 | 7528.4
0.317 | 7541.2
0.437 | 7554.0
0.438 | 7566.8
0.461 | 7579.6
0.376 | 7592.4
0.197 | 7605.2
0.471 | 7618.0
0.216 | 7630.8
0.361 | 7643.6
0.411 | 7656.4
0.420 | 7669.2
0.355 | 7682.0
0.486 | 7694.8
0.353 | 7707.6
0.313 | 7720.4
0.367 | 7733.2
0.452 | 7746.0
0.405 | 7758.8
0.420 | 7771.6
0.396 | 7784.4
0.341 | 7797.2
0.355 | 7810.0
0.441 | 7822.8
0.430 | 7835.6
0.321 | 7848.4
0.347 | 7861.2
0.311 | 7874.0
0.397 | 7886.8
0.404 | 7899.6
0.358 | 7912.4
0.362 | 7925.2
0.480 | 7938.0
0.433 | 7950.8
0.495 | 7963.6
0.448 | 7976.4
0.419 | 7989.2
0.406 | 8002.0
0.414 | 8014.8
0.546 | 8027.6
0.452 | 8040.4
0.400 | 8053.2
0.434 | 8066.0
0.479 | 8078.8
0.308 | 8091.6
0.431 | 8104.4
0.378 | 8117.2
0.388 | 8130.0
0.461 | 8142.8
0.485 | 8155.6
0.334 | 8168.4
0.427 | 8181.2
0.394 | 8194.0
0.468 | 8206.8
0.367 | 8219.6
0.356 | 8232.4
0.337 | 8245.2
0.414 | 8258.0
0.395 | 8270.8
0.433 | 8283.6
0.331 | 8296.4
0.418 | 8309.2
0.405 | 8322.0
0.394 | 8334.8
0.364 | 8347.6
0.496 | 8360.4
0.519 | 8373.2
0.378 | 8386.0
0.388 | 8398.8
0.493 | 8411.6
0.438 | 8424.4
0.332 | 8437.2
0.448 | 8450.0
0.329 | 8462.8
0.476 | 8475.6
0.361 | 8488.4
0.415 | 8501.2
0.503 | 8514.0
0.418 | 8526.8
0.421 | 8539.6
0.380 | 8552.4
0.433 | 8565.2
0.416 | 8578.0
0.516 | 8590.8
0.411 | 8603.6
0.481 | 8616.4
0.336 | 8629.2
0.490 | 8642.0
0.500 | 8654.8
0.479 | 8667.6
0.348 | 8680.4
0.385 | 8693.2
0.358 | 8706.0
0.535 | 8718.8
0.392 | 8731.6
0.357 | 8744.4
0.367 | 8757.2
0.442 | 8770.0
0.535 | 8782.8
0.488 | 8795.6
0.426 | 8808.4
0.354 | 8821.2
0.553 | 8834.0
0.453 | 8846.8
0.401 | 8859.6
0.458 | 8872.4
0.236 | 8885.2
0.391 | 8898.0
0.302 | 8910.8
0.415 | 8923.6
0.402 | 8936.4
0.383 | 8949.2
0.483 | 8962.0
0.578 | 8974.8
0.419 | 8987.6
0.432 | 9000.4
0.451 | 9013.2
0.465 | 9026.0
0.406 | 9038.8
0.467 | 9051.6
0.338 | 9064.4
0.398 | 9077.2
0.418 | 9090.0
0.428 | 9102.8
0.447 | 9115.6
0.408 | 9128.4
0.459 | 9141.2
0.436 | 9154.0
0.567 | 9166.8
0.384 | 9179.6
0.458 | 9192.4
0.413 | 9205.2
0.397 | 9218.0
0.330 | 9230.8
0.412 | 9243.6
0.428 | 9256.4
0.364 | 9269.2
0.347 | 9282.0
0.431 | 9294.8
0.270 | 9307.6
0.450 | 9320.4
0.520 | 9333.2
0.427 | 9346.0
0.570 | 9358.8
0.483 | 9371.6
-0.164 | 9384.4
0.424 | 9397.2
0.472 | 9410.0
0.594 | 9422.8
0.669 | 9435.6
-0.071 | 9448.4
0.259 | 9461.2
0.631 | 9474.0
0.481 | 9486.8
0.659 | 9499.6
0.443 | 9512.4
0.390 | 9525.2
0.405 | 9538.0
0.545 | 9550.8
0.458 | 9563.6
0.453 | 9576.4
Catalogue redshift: 0.793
